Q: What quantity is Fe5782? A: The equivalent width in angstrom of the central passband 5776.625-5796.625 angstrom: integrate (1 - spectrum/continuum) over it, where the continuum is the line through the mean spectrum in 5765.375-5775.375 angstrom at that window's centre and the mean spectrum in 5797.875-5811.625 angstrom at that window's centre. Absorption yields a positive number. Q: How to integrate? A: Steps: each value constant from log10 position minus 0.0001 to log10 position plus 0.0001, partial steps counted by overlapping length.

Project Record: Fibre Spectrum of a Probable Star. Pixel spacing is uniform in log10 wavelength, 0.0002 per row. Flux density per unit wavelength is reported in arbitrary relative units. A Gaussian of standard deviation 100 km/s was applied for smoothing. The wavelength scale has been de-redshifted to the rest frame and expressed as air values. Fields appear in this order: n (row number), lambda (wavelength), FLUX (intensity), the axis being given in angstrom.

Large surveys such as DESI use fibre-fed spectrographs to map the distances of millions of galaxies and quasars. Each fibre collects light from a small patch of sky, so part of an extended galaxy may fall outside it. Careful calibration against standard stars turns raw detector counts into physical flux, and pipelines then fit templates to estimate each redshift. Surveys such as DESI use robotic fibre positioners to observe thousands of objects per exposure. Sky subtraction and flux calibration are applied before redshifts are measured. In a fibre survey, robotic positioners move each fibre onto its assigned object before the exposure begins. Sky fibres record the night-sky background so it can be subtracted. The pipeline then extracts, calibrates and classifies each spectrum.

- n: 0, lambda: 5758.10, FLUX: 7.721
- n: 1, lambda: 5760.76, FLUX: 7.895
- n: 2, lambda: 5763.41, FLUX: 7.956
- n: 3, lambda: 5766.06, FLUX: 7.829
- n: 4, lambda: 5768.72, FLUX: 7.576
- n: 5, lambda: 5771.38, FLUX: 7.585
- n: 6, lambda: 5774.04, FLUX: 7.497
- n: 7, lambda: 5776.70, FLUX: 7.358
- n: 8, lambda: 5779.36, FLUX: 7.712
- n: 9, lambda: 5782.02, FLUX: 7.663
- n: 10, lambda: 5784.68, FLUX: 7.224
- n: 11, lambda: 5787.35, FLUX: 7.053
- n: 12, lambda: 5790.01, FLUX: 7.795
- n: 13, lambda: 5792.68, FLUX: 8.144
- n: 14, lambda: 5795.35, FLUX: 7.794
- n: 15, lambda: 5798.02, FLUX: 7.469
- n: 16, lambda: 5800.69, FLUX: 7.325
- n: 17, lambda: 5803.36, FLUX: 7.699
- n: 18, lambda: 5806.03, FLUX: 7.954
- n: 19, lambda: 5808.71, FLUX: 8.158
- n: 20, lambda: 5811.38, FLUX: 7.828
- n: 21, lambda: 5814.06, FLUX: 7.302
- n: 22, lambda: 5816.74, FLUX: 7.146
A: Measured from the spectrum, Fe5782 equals 0.18 angstrom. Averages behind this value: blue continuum 7.6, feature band 7.61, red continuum 7.76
